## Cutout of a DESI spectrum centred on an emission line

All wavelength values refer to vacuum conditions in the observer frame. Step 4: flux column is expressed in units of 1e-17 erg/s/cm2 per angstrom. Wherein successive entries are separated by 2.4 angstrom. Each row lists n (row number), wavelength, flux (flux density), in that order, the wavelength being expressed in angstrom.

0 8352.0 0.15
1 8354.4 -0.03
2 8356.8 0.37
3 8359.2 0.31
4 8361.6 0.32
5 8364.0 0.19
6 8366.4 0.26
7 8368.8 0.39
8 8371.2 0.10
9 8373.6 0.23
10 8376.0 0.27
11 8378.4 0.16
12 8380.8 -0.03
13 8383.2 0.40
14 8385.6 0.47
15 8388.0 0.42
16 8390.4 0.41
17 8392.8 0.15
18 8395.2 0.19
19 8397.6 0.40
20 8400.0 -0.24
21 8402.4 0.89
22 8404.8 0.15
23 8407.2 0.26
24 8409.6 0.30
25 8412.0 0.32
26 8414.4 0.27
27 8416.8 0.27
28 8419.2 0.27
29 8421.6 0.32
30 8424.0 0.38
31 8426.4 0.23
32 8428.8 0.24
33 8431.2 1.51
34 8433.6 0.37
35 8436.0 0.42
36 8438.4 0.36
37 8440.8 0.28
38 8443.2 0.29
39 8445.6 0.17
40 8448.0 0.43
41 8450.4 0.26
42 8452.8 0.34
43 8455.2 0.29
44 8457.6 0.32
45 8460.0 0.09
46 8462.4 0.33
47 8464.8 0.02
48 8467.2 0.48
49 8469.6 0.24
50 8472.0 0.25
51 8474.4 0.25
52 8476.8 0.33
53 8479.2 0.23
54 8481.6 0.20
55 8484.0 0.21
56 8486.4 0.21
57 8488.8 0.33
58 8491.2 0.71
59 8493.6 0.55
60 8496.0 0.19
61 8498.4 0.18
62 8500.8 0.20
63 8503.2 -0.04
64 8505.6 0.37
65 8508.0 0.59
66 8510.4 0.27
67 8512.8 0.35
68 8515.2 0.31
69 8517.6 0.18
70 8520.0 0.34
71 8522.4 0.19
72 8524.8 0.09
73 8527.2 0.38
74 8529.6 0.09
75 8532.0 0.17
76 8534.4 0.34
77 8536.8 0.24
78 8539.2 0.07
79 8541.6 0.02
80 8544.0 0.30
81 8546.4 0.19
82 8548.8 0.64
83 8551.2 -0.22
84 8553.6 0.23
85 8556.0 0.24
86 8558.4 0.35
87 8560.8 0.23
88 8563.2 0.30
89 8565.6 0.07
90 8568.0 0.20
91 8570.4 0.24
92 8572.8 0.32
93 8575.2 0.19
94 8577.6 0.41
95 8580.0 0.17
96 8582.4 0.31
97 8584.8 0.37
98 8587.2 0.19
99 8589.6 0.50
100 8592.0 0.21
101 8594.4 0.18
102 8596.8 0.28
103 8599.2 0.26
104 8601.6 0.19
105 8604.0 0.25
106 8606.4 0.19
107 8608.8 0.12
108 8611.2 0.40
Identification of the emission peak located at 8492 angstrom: H-gamma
